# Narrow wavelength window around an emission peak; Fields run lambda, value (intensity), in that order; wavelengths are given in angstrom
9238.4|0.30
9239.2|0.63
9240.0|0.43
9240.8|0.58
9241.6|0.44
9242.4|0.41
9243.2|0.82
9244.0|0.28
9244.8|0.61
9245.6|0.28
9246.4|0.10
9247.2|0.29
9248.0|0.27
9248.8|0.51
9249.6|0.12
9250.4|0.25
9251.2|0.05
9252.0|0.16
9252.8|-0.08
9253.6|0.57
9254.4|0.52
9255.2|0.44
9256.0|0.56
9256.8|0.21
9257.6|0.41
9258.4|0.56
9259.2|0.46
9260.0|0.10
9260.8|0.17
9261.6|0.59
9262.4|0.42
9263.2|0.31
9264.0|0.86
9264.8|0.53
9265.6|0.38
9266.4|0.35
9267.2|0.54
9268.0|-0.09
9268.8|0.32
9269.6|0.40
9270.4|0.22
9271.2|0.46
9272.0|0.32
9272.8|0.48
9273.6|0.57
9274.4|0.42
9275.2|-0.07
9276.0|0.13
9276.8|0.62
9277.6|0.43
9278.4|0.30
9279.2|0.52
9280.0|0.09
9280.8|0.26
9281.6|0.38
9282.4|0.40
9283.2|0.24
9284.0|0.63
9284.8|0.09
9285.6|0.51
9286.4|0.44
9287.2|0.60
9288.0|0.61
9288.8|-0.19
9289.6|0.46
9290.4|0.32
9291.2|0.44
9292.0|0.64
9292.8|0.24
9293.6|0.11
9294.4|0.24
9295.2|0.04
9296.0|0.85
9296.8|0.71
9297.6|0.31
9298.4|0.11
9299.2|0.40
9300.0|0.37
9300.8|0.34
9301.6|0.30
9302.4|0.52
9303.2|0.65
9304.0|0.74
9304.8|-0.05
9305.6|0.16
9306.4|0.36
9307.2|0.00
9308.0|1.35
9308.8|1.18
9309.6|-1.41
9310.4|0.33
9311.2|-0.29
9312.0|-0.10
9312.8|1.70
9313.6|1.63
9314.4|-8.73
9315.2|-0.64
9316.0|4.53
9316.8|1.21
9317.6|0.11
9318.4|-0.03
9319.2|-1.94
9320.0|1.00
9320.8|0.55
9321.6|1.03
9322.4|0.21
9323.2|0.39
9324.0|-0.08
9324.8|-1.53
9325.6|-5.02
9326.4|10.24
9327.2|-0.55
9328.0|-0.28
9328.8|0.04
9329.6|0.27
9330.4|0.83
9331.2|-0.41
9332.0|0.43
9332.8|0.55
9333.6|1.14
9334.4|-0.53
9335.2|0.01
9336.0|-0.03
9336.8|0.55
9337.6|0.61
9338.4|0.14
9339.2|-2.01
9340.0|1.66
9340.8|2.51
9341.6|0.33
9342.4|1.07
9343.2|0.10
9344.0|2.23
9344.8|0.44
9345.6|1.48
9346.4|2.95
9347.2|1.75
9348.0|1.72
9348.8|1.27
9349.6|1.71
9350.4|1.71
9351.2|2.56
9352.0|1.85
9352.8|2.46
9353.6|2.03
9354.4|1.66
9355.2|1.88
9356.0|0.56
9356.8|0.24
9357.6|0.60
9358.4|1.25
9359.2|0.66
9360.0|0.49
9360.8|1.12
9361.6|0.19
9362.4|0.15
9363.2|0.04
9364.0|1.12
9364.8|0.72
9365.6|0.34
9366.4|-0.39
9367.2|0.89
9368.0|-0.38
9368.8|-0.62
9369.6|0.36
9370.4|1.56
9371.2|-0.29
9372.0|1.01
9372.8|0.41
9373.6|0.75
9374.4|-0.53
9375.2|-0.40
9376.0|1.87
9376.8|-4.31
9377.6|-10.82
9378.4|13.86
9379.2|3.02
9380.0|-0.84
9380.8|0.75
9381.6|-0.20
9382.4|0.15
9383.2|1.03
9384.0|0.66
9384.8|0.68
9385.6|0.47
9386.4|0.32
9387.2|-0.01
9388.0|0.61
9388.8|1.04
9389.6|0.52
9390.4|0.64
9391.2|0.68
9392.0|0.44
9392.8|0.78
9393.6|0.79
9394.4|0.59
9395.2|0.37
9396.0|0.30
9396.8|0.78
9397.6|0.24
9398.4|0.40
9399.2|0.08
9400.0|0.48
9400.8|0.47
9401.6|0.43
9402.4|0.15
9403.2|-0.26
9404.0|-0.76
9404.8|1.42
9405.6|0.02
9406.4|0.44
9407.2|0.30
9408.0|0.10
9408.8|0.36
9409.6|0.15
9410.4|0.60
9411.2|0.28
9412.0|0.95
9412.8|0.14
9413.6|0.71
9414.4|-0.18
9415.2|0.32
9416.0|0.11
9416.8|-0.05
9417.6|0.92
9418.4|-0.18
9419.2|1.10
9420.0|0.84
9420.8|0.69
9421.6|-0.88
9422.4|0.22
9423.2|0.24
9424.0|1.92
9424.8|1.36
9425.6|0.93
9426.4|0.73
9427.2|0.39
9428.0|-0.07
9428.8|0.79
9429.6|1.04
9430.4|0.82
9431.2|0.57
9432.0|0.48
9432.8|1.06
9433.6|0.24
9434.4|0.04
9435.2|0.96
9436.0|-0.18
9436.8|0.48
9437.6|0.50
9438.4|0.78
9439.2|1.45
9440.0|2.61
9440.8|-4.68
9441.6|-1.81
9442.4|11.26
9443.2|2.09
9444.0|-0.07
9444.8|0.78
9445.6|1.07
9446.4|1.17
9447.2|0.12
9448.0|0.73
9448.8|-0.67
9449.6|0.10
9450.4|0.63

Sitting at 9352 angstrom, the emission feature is H-beta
